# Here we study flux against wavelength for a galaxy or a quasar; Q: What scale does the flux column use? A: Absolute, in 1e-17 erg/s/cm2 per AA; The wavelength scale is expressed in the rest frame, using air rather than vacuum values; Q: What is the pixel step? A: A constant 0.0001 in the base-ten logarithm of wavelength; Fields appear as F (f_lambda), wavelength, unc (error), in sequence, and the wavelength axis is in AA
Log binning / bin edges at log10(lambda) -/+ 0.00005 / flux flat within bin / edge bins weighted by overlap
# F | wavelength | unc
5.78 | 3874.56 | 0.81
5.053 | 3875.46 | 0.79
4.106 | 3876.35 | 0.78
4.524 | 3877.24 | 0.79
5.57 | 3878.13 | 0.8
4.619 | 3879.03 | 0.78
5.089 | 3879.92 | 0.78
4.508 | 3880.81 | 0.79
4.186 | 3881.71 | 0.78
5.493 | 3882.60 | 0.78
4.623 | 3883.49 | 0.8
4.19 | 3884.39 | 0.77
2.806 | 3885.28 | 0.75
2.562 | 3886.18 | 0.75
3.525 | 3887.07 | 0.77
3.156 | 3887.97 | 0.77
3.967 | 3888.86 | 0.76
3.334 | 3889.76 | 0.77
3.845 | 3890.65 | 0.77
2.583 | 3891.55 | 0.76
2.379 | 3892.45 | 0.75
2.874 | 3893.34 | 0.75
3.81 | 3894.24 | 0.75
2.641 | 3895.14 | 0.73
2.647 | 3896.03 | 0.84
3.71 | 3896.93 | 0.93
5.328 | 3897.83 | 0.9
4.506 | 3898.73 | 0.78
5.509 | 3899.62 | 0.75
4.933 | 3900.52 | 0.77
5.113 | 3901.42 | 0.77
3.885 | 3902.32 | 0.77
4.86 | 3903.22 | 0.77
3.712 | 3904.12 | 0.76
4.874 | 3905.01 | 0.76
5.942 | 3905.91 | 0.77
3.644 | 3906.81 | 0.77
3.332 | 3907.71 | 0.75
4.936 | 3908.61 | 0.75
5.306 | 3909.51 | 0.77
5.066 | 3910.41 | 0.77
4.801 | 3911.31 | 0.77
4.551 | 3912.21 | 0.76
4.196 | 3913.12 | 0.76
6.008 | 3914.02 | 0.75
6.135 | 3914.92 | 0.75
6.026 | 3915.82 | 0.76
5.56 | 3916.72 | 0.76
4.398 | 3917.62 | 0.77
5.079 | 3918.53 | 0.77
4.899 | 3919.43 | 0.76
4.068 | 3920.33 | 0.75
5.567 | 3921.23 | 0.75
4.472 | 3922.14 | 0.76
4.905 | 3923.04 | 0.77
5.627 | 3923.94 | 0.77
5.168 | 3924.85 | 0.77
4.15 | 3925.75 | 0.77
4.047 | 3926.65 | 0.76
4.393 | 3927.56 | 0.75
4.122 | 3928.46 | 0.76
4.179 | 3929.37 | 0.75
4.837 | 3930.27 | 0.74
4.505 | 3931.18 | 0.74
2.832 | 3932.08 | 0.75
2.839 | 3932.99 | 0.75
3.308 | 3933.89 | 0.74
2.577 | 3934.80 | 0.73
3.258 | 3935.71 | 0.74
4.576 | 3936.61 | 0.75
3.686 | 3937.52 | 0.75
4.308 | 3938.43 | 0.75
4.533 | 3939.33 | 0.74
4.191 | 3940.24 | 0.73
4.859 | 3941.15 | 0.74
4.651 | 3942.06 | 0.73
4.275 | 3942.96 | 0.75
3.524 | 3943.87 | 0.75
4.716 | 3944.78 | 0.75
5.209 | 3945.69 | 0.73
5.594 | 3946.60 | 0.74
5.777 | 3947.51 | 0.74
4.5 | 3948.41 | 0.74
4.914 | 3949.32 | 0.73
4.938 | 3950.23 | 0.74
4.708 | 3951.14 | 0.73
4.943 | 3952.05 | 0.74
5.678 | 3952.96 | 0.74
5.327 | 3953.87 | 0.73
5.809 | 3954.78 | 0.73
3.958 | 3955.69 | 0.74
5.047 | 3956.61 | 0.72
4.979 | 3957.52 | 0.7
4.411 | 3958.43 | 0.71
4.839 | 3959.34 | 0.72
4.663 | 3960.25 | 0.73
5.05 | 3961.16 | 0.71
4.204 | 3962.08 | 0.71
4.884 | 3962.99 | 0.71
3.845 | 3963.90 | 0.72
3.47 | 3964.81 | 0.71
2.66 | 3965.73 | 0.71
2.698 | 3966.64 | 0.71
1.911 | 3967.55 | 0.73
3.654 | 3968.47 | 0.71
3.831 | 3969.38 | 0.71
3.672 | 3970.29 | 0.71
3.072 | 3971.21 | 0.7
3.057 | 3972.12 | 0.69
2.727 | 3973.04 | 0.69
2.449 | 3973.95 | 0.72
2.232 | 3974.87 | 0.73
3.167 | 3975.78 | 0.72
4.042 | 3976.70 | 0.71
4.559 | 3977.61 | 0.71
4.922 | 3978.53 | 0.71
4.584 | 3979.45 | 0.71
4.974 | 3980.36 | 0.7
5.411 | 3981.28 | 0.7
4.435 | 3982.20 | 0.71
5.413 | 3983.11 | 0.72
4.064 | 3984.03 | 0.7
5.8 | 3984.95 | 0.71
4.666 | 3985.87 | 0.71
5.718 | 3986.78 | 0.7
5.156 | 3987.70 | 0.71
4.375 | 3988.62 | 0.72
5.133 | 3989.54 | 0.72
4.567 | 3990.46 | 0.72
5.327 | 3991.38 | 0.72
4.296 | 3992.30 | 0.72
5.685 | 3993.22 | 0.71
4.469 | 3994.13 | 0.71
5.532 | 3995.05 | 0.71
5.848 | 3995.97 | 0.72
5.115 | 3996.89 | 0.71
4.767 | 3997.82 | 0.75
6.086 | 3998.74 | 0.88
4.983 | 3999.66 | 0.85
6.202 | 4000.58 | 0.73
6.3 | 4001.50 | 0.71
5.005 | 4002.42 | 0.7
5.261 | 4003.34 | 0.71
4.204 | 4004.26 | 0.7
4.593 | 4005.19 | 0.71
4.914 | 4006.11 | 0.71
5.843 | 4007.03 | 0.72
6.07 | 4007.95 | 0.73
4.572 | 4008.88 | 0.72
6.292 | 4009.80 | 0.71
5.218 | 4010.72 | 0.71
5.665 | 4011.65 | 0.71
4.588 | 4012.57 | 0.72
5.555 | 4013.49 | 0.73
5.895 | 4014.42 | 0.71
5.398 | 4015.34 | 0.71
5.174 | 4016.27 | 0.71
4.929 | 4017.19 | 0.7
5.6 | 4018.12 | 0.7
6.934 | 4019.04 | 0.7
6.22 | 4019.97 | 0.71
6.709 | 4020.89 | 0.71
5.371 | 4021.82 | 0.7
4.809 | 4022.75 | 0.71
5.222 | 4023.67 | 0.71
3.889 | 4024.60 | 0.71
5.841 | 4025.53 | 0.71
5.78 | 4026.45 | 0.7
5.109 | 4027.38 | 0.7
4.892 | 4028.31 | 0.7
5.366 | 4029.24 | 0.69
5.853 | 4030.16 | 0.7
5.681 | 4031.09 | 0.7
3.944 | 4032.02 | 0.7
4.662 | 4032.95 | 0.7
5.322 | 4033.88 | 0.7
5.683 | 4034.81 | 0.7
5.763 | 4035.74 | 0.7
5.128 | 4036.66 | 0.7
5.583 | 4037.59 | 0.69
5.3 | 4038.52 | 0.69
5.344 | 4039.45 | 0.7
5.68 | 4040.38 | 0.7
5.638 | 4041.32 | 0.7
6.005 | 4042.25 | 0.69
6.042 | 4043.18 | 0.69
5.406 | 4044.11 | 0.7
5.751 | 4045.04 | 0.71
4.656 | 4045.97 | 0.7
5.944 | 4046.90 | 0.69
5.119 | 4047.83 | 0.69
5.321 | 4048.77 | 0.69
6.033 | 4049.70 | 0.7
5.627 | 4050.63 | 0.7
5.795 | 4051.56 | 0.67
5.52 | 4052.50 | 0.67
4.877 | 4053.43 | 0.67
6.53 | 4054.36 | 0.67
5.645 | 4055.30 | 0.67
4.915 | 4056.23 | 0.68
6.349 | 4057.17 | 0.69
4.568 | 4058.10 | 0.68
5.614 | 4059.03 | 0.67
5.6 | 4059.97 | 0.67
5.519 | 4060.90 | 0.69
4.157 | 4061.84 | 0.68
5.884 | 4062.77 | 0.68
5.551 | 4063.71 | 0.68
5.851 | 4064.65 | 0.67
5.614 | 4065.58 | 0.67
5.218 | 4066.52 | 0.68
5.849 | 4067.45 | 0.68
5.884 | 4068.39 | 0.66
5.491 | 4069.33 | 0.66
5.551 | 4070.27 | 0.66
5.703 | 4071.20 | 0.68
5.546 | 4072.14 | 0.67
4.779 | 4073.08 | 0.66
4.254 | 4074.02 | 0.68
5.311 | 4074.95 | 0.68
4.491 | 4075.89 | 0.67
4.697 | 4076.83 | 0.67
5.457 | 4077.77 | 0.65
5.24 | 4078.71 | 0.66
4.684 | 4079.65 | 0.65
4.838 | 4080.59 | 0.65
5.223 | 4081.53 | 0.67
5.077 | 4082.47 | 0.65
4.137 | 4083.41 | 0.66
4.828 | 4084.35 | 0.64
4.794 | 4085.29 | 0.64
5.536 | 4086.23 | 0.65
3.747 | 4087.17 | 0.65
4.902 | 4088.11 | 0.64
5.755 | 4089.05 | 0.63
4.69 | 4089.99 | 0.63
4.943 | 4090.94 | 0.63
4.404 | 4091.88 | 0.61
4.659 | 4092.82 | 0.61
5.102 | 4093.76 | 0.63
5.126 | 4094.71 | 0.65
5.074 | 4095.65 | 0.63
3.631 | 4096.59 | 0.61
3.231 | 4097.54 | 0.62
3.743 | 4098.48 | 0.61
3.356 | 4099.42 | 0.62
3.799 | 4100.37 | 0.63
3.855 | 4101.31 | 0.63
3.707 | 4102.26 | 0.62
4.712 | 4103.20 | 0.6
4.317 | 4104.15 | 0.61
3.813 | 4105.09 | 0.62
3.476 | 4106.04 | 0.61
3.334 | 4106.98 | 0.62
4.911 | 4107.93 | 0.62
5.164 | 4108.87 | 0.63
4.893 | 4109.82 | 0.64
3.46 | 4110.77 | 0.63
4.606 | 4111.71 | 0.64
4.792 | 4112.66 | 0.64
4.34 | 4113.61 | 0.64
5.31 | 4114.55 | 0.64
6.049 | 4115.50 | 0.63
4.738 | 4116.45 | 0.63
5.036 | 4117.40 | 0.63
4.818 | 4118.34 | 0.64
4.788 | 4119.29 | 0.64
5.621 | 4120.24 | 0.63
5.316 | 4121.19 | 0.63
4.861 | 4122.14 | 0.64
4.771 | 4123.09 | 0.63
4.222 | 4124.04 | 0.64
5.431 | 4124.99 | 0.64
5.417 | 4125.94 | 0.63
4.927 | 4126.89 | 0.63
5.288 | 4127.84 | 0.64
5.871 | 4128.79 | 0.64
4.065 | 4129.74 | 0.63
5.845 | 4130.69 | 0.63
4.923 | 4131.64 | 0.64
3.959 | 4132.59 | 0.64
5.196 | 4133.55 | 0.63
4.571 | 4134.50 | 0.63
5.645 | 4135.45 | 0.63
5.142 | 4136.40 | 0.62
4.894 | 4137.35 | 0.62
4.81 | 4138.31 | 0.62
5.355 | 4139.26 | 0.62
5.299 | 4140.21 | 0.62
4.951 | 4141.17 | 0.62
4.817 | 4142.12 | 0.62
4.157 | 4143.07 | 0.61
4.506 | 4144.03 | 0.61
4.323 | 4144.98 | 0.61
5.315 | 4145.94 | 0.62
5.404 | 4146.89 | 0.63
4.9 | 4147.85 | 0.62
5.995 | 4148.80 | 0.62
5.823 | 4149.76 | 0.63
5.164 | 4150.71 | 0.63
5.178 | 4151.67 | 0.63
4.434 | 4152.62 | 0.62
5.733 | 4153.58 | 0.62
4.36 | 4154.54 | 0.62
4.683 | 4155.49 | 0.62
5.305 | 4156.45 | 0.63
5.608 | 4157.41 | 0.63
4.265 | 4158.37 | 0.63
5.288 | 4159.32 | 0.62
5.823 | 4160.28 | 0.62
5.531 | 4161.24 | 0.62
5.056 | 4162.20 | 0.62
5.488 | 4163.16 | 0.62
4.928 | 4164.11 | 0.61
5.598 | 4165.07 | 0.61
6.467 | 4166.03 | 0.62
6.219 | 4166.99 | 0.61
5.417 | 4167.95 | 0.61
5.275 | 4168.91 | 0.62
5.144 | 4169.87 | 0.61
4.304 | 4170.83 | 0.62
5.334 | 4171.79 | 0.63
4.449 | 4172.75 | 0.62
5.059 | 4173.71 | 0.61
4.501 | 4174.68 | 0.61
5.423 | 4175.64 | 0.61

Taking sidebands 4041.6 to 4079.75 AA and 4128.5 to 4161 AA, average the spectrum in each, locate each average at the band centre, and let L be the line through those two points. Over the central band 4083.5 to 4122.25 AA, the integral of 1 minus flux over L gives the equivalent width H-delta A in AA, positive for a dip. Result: 5.0 AA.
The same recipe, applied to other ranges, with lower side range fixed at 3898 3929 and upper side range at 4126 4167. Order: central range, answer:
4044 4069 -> -2.49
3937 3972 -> 3.54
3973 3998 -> 1.34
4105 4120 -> 1.35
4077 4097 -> 0.80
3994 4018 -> -1.93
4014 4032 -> -1.82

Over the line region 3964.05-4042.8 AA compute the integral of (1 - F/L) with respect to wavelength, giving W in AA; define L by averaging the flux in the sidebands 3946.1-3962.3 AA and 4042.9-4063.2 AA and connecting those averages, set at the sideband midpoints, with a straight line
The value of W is 5.0 AA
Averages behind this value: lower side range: 4.97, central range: 4.91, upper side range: 5.49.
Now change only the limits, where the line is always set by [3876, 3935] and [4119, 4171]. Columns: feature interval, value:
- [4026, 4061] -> -4.9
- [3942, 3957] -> -1.5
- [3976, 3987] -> -0.6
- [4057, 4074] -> -2.0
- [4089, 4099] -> 0.9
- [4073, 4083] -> 0.0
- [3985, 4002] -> -2.3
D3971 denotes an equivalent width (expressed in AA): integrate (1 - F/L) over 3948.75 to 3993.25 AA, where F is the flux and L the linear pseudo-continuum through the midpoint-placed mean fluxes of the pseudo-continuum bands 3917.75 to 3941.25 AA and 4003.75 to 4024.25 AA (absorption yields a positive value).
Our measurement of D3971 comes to 4.4 AA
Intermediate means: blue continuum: 4.26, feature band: 4.35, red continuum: 5.44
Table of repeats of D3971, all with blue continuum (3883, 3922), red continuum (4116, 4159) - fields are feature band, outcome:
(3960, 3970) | 1.8 AA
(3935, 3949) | -0.2 AA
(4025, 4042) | -2.4 AA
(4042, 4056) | -2.5 AA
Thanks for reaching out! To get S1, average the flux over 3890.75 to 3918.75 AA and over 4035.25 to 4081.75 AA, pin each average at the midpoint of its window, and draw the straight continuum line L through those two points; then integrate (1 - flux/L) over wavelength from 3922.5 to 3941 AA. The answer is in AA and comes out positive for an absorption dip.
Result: 2.0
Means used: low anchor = 4.45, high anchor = 5.41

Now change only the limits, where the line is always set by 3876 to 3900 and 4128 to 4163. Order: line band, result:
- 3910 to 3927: -3.9 AA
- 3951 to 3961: -1.7 AA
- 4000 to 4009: -1.8 AA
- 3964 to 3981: 3.3 AA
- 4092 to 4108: 2.5 AA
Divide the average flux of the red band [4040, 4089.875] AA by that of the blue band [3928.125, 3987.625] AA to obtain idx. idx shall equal 1.2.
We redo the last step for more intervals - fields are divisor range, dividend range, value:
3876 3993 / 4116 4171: 1.18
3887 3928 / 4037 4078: 1.23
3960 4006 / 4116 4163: 1.13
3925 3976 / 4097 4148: 1.14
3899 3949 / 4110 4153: 1.09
